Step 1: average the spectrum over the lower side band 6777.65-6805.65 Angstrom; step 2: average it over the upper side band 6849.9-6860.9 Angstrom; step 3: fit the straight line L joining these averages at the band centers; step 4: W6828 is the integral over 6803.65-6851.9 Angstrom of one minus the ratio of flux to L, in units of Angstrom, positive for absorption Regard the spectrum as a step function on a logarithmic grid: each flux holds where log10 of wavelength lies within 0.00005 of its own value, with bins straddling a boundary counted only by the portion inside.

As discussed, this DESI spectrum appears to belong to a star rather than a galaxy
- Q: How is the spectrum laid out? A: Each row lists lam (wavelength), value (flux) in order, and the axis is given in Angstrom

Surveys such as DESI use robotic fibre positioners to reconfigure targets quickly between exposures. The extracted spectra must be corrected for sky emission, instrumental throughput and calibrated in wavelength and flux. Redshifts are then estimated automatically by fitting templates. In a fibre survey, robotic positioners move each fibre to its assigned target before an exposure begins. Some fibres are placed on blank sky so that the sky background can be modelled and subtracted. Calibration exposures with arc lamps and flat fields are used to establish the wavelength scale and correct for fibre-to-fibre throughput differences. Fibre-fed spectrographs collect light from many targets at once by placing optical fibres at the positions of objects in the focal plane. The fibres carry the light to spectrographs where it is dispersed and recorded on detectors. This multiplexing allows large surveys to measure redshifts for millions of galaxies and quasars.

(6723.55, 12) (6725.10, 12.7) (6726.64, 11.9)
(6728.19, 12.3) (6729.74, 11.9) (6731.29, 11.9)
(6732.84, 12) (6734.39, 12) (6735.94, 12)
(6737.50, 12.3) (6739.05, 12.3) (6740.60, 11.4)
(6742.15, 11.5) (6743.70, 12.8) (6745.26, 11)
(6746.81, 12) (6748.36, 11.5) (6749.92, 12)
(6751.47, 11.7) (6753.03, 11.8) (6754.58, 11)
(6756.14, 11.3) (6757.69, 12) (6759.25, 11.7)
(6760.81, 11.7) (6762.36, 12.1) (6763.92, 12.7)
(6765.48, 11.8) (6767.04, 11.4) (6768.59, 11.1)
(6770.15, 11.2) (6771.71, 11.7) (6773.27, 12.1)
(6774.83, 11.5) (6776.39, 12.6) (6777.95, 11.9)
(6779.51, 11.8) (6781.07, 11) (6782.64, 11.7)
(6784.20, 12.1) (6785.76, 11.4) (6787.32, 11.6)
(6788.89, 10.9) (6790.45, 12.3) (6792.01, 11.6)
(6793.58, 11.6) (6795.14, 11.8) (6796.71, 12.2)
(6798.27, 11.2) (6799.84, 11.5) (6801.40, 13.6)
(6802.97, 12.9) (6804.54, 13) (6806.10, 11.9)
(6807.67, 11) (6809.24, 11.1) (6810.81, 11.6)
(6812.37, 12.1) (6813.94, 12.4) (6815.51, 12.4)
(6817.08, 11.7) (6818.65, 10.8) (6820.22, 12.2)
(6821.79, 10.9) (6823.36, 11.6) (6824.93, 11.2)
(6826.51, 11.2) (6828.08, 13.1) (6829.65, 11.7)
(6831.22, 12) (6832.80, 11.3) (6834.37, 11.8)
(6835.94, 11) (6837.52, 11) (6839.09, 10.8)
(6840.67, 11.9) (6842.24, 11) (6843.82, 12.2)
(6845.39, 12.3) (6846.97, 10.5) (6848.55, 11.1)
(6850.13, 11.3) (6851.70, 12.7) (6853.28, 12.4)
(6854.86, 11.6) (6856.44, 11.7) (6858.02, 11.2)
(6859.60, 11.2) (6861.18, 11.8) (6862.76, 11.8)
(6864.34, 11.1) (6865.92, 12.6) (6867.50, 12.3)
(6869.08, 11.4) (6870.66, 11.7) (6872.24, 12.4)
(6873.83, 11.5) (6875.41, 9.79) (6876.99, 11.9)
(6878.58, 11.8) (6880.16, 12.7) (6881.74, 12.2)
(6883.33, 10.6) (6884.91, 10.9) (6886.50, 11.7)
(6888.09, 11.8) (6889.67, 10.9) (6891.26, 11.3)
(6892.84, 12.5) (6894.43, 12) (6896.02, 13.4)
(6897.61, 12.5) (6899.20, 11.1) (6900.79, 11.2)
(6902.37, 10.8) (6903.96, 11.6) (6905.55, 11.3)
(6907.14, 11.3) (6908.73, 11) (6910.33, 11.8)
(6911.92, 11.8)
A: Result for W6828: 0.8 Angstrom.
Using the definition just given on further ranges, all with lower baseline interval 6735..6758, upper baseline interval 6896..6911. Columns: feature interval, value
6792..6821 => -0.7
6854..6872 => -0.2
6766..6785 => 0.1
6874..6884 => 0.0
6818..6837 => 0.1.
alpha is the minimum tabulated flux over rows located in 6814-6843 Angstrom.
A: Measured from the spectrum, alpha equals 10.8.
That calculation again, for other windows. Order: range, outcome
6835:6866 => 10.5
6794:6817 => 11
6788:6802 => 10.9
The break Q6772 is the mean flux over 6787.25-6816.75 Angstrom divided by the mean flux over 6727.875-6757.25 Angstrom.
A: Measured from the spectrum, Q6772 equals 1.01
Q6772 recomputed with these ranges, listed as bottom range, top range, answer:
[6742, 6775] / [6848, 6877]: 0.99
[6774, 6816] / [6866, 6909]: 0.98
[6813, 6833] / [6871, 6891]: 0.98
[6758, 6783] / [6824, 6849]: 0.98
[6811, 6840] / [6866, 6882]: 1.01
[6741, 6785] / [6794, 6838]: 1.01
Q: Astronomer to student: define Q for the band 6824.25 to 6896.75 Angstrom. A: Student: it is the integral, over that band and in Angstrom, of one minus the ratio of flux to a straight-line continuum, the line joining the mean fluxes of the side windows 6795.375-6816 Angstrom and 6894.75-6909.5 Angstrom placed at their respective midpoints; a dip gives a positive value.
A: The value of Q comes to 0.83 Angstrom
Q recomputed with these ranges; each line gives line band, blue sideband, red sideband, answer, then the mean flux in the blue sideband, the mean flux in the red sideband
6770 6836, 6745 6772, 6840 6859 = -0.7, 11.7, 11.7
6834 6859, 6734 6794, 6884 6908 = 0.3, 11.7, 11.6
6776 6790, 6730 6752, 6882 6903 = 0.2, 11.9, 11.6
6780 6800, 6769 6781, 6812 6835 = 0.2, 11.8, 11.8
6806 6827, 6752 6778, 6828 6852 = 0.1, 11.7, 11.5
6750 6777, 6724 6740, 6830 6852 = 0.5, 12.1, 11.5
